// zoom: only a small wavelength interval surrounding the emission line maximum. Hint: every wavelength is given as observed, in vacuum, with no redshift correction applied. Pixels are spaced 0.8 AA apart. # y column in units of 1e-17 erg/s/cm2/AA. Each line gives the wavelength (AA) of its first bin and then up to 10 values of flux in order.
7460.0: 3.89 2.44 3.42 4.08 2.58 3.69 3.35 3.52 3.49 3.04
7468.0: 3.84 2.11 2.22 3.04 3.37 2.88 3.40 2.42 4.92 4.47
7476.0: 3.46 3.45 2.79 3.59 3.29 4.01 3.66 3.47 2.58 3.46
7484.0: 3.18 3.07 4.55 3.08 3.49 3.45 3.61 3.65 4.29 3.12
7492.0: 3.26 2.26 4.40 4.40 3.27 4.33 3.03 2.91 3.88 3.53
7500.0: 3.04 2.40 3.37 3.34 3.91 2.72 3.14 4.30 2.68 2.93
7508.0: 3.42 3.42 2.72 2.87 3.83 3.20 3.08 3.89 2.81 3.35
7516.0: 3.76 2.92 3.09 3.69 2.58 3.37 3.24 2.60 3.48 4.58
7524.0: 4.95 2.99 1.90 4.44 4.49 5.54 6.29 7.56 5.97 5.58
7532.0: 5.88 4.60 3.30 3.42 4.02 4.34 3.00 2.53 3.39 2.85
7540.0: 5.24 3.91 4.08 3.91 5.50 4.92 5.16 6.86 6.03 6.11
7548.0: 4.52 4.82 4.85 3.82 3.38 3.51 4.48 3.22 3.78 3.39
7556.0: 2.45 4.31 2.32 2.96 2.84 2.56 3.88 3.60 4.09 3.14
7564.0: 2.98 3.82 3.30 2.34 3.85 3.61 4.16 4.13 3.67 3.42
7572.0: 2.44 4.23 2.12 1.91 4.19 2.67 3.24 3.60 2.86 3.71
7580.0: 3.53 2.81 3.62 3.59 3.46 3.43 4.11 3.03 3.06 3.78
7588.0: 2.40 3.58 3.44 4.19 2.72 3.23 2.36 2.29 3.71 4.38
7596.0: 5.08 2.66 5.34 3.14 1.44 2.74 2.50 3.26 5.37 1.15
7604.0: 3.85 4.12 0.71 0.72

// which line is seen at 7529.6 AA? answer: [S II] 6716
